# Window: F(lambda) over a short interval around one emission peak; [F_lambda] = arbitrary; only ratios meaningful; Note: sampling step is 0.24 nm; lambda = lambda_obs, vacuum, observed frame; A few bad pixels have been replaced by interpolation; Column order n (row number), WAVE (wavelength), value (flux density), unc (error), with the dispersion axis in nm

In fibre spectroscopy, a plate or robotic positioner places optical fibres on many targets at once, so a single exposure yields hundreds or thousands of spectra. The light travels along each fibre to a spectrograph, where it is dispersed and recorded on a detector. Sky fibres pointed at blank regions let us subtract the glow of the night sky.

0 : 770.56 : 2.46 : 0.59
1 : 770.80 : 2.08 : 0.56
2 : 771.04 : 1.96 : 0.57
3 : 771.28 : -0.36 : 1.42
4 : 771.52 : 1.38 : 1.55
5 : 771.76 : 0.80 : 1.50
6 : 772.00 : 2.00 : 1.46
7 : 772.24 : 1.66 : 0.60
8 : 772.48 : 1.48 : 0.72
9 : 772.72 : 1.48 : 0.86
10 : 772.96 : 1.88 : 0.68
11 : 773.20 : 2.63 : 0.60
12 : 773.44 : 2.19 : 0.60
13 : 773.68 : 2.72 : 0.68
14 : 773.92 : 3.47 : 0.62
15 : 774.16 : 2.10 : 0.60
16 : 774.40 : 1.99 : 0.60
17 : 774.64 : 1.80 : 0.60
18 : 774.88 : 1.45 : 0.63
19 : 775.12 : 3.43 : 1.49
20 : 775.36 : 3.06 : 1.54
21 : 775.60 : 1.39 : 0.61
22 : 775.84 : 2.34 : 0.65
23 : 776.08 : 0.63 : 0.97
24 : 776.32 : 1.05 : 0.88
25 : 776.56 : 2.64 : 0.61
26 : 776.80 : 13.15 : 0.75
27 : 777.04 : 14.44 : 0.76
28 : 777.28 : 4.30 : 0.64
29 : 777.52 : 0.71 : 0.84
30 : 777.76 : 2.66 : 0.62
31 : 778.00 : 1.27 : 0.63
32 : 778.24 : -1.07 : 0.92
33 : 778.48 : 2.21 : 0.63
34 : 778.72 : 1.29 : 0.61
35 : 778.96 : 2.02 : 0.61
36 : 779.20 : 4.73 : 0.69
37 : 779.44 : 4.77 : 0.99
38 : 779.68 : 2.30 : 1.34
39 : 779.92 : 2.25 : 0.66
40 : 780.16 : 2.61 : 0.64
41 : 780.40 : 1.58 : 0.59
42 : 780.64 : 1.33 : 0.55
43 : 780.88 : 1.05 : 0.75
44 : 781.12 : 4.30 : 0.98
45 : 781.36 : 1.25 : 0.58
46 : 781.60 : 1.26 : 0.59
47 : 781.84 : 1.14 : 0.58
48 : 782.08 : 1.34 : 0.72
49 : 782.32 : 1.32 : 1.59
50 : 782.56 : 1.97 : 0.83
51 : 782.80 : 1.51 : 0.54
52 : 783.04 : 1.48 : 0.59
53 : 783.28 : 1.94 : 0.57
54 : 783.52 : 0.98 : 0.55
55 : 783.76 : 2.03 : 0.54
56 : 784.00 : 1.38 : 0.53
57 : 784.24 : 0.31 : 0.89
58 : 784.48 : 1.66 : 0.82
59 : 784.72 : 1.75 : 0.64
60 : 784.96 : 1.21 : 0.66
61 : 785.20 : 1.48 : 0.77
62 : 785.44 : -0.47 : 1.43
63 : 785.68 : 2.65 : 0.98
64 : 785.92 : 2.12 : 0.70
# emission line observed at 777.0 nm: H-alpha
